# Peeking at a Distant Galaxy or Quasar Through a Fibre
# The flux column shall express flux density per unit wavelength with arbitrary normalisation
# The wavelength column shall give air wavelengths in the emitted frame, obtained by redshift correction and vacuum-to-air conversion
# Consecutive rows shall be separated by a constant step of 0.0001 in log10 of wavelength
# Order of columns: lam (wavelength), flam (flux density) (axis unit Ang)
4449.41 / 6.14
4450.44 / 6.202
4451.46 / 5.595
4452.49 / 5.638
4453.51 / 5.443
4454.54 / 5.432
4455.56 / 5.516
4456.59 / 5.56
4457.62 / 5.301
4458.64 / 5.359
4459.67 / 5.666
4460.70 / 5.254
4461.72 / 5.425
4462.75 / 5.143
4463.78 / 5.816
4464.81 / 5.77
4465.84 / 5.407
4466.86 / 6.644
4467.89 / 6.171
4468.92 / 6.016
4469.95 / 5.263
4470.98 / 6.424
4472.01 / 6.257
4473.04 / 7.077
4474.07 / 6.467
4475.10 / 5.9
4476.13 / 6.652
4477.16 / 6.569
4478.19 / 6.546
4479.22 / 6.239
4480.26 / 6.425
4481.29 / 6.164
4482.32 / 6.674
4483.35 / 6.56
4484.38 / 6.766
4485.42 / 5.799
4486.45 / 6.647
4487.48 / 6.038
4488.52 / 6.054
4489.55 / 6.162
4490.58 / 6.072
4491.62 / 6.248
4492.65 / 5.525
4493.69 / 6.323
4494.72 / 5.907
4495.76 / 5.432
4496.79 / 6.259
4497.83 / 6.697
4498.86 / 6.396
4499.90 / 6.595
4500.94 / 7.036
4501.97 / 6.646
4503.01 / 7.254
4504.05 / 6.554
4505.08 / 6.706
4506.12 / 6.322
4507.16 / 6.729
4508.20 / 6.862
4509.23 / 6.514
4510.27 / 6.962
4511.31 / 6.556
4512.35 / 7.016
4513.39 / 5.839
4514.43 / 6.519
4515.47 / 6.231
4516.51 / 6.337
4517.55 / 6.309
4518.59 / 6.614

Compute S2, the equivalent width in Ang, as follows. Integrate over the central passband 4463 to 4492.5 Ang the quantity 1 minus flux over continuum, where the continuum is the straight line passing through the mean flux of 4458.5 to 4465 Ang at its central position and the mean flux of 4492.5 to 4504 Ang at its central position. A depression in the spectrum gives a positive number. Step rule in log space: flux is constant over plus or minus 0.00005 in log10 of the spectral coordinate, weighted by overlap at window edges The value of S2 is -1.7 Ang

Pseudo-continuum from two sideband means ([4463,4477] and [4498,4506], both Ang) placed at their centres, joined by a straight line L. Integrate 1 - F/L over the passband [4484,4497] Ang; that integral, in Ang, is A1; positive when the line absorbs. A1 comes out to 0.8 Ang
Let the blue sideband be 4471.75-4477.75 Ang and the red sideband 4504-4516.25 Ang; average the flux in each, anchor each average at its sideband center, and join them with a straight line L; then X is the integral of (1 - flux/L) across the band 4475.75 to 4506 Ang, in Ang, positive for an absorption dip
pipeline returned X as 0.71 Ang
